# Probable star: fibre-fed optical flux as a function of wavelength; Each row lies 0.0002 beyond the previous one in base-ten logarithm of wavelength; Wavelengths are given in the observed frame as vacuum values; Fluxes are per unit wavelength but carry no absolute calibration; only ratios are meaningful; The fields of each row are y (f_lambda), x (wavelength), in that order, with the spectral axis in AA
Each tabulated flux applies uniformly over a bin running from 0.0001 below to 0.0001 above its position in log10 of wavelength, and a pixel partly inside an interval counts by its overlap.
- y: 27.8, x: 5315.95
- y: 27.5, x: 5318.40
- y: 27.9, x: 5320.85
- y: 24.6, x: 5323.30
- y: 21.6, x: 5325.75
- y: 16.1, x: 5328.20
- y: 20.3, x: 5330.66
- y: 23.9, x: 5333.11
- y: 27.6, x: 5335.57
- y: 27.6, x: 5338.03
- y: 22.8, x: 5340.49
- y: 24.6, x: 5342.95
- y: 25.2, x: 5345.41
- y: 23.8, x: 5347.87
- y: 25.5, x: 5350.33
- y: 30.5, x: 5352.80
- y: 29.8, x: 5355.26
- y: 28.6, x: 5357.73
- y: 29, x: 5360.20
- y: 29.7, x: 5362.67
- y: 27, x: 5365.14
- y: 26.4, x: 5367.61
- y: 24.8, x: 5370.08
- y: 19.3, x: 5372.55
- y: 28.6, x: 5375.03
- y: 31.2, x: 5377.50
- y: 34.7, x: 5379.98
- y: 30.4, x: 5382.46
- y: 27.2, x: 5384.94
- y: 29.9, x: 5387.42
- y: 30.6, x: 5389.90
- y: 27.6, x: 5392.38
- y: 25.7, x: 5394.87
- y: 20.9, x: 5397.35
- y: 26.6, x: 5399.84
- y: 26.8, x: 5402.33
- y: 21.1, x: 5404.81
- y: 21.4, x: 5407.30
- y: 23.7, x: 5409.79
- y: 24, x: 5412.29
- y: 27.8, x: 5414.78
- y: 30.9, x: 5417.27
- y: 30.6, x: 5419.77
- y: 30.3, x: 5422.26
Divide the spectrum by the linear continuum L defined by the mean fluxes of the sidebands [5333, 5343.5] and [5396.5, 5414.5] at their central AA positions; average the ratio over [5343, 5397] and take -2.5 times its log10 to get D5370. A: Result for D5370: -0.13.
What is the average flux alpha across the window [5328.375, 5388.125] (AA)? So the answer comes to 26.8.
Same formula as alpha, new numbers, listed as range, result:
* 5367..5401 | 27.4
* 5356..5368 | 28.3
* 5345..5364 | 27.9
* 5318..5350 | 24.1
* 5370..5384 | 28.4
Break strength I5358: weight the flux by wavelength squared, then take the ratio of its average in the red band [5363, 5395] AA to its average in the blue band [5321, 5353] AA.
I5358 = 1.2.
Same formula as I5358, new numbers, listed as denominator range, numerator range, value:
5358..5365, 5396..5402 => 0.85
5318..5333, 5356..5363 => 1.29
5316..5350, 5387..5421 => 1.11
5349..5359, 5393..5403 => 0.89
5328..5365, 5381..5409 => 1.03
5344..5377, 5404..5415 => 0.88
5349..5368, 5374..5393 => 1.07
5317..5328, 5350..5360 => 1.19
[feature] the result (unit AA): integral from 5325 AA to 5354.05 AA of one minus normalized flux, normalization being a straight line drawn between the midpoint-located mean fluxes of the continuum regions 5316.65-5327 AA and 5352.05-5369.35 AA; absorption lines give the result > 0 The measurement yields 3.0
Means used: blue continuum 25.5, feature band 24.2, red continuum 28.6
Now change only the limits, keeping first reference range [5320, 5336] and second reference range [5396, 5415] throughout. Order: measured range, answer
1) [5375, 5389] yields -4.1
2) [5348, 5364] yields -3.7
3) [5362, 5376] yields -1.4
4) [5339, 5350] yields -0.6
